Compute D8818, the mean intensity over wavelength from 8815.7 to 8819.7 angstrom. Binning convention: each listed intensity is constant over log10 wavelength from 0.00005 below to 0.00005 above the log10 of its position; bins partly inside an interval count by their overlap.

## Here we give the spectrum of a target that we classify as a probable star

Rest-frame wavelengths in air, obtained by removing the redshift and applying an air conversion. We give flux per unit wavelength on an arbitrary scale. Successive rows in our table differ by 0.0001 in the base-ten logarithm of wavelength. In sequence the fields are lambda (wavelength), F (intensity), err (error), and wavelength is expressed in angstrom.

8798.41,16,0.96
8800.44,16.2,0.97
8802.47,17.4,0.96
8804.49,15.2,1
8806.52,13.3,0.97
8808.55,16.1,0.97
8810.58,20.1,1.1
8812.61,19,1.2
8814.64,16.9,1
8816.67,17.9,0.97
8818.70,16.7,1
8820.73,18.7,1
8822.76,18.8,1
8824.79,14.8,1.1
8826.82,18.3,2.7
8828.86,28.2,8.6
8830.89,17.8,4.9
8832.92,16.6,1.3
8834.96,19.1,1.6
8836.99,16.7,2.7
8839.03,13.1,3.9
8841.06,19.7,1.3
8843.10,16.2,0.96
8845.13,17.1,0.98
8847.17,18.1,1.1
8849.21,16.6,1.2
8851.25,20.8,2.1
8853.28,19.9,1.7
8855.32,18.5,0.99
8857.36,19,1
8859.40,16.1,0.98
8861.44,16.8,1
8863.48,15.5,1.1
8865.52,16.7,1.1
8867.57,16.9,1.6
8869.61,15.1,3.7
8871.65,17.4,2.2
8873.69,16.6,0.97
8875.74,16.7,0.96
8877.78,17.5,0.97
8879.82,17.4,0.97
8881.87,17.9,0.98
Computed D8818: 17.3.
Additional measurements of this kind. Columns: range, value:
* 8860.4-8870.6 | 16.2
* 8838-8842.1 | 16.4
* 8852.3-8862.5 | 18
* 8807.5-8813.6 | 18.4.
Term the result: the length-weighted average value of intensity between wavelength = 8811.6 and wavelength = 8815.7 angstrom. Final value 17.9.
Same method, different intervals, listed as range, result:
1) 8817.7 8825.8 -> 17.3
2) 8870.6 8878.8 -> 17.1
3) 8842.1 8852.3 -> 17.8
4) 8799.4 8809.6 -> 15.6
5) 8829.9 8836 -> 17.8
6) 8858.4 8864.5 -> 16.1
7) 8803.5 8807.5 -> 14.2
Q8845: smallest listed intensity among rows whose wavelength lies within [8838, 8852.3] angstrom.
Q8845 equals 13.1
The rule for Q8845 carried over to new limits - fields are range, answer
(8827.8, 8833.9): 16.6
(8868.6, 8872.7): 15.1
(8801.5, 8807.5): 13.3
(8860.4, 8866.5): 15.5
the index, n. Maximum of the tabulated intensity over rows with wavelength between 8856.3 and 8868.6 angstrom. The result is 19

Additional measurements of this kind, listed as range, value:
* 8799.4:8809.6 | 17.4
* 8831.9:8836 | 19.1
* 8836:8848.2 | 19.7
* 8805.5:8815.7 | 20.1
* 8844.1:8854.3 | 20.8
